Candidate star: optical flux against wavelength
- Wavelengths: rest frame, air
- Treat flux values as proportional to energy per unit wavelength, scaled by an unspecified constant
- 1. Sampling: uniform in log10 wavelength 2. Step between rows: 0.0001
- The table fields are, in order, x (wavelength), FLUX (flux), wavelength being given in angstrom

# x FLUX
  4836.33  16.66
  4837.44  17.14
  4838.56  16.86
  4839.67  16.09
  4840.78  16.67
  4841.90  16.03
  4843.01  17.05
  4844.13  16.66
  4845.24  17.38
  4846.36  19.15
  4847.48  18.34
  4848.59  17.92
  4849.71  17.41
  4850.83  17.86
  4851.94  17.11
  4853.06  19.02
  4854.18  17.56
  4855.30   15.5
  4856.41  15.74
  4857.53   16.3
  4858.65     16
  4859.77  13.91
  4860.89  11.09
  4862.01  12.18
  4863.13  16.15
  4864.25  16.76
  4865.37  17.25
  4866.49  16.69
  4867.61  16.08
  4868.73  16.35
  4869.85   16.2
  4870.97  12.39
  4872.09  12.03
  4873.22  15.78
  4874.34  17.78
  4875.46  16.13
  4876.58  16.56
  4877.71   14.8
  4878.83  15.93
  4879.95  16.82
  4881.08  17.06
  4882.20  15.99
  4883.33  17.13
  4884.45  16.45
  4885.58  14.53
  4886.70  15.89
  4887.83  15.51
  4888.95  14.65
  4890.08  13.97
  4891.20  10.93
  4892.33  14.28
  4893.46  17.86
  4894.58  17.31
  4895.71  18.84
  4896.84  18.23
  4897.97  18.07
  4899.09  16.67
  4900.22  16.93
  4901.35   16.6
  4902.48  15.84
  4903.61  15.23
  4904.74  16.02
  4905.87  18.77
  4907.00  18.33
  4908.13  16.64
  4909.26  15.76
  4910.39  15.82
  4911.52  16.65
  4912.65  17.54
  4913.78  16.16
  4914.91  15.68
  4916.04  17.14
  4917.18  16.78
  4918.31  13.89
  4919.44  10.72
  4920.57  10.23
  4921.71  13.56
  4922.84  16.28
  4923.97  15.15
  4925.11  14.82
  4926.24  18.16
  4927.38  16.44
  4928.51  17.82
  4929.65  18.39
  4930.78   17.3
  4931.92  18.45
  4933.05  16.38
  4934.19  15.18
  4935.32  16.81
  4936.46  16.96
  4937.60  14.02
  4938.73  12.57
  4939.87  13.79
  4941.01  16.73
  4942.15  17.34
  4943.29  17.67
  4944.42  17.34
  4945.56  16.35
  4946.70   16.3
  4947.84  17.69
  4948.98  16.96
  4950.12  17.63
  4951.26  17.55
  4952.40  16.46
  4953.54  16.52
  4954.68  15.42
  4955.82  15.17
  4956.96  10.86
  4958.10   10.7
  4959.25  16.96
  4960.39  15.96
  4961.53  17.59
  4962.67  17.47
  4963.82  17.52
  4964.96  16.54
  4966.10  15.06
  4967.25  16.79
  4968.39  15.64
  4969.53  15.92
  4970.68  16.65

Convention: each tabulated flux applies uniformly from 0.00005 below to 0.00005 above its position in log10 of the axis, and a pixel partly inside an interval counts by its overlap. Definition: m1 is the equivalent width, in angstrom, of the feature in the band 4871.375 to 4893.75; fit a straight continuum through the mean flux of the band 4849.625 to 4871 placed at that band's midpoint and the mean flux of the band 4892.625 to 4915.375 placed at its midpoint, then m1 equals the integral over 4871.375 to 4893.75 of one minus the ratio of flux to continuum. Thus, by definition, 1.3 angstrom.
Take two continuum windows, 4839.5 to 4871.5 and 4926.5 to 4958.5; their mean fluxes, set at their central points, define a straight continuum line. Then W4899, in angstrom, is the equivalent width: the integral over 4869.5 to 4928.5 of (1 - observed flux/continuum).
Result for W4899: 1.41 angstrom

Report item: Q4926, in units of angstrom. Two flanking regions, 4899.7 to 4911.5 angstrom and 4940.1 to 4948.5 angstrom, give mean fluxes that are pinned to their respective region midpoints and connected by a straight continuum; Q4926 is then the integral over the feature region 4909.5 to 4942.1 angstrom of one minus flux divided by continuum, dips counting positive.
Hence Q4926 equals 2.03 angstrom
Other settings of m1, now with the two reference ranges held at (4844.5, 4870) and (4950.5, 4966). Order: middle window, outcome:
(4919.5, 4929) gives 0.6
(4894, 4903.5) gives -0.6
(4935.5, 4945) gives 0.0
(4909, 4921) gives 0.7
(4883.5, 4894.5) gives 0.8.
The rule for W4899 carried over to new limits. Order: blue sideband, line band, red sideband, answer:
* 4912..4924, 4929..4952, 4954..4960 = -3.64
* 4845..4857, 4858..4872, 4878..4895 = 1.48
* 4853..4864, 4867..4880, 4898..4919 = 0.06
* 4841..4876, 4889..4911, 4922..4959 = -0.34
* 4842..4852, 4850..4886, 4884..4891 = 0.74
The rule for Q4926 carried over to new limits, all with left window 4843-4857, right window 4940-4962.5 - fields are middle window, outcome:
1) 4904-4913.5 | -0.1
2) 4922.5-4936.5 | -0.3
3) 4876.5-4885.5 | 0.4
